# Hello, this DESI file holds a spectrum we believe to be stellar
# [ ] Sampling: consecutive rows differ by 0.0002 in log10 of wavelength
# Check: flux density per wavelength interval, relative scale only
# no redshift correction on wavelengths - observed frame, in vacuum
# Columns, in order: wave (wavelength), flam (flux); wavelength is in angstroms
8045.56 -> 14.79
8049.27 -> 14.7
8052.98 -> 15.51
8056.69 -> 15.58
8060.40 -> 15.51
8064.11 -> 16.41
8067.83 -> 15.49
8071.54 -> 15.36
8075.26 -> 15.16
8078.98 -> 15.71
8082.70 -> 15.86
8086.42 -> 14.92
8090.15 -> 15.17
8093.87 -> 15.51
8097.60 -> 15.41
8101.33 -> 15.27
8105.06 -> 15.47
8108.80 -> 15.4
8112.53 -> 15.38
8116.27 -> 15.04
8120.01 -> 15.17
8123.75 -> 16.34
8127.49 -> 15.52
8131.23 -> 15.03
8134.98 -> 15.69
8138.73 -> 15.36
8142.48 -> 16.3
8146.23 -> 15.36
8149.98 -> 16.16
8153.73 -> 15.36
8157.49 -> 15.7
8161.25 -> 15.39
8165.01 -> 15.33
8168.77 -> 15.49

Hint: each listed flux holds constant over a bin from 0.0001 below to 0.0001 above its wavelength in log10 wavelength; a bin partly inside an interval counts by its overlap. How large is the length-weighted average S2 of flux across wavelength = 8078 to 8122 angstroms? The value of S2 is 15.4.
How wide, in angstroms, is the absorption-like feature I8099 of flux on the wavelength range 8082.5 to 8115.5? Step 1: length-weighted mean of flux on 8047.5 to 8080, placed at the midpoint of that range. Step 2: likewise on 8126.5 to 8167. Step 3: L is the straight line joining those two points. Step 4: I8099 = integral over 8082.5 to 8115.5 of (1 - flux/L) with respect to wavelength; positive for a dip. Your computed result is 0.4 angstroms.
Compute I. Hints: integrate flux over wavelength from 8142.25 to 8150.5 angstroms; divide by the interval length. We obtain 15.8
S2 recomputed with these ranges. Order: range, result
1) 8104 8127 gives 15.5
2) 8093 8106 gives 15.4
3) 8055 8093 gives 15.5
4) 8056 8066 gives 15.9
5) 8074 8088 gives 15.4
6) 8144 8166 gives 15.6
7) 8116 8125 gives 15.5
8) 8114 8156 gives 15.6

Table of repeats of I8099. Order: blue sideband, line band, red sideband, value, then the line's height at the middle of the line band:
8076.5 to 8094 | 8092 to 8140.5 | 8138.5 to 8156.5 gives 0.47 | 15.6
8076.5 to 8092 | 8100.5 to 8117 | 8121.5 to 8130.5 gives 0.32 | 15.6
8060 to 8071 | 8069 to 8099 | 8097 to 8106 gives 0.36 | 15.6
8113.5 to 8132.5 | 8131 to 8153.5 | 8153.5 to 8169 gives -0.34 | 15.4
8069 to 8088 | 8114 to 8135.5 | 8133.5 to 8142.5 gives 0.23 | 15.6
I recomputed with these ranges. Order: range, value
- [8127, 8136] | 15.4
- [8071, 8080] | 15.4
